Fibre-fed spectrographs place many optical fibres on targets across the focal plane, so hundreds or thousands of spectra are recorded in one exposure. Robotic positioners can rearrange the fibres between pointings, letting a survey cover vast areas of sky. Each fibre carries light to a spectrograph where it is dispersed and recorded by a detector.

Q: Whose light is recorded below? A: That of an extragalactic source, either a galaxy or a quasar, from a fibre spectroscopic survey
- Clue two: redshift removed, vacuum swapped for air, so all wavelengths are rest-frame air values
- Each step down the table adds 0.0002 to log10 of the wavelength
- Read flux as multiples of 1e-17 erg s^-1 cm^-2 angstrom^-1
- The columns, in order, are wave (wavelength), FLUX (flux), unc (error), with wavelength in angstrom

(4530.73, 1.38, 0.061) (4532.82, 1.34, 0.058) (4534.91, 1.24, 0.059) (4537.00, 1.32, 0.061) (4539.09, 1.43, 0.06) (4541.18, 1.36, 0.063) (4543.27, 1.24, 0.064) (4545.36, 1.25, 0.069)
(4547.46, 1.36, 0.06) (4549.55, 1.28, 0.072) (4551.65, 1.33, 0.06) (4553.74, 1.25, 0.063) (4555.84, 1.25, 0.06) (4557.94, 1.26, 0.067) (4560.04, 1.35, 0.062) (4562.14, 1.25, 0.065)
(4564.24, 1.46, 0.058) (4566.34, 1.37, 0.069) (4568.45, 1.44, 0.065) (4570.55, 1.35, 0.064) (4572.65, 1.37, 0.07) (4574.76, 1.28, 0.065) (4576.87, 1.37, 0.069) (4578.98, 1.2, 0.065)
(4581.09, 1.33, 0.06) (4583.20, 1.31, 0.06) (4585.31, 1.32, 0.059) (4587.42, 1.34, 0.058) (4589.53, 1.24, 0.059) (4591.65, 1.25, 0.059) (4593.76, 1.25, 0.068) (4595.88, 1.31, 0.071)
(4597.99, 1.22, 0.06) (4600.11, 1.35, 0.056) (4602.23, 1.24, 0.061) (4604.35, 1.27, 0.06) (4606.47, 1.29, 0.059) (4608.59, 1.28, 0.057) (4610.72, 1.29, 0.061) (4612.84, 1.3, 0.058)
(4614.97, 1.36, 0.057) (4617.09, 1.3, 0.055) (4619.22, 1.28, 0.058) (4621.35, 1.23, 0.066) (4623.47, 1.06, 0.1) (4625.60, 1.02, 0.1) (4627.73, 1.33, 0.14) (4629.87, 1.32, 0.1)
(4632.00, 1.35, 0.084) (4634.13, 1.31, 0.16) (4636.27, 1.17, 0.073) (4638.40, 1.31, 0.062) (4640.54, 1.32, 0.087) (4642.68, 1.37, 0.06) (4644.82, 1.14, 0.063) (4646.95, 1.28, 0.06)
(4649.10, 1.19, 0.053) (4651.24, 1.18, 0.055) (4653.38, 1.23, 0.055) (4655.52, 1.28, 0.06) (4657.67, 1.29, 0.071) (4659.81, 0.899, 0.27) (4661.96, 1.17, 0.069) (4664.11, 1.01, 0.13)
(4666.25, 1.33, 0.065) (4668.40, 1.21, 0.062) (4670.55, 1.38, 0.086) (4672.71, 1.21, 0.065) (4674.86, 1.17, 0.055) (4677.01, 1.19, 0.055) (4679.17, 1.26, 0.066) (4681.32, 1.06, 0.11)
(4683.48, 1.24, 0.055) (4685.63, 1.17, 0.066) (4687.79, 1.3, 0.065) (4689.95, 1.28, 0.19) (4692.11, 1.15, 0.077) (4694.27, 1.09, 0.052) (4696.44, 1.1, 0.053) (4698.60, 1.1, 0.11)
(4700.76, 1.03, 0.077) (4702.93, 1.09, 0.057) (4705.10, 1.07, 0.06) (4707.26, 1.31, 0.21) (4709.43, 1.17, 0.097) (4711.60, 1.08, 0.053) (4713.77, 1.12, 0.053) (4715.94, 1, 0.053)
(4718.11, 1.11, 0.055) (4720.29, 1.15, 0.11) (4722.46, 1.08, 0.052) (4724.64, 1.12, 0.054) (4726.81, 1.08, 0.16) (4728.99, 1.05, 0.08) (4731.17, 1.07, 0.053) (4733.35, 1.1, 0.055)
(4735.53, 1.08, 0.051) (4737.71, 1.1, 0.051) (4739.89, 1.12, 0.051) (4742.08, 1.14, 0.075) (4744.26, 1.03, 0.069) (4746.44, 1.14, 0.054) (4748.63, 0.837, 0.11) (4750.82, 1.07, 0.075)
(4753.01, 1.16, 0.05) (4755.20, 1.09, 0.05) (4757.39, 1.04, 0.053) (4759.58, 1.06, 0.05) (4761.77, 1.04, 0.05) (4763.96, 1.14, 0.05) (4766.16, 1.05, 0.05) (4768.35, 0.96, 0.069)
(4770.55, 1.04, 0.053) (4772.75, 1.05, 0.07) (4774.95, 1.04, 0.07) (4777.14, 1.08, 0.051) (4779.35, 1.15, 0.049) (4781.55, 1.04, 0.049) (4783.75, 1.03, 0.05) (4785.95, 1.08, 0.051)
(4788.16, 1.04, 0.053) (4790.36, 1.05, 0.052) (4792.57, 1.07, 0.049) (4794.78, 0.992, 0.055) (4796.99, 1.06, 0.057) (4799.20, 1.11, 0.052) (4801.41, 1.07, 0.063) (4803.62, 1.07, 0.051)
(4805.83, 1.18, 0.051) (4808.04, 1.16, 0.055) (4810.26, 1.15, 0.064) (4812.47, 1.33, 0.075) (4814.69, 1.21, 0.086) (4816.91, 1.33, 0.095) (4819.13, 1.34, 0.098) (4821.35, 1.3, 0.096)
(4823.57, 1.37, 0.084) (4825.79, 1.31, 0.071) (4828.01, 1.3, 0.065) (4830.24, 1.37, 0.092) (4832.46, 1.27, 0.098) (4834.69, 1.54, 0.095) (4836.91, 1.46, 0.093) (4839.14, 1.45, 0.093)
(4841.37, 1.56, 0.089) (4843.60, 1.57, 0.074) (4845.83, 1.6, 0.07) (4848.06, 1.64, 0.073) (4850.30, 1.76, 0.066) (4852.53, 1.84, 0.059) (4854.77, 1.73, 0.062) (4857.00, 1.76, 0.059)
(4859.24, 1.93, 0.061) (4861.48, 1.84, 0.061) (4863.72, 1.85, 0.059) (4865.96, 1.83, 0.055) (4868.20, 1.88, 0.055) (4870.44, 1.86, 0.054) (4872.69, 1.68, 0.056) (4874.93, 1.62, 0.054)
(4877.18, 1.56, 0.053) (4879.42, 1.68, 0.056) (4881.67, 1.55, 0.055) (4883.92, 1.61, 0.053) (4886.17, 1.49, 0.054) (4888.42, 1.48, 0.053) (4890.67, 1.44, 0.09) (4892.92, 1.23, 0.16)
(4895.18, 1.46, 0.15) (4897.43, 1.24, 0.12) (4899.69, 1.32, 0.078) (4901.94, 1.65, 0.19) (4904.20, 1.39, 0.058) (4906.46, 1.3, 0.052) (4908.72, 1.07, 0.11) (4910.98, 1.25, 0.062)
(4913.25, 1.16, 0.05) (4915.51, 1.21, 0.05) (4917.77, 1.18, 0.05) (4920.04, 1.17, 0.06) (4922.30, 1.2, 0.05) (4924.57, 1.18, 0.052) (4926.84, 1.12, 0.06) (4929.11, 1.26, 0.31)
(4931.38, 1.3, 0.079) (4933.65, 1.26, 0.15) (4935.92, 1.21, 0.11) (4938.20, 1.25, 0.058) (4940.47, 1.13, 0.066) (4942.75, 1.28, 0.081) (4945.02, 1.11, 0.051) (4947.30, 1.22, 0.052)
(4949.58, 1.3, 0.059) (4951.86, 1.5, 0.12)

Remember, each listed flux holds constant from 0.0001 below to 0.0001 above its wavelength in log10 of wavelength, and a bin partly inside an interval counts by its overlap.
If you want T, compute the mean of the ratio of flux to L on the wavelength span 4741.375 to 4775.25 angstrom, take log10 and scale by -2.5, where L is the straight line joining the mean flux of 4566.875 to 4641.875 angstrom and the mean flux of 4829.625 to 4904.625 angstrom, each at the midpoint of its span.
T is 0.36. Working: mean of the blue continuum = 1.29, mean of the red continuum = 1.6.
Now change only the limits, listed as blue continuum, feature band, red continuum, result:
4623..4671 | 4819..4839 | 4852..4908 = 0.11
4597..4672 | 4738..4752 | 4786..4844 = 0.18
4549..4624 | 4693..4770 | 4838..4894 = 0.34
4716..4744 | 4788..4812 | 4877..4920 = 0.11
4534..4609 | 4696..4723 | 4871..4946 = 0.19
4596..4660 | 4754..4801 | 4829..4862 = 0.38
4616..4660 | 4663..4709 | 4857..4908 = 0.11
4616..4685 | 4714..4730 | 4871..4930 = 0.16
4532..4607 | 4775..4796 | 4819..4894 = 0.39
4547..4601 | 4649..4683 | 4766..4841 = 0.06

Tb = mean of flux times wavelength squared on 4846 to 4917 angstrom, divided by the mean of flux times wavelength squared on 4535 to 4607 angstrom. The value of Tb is 1.36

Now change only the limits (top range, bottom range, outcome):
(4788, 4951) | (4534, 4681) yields 1.22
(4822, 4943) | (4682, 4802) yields 1.41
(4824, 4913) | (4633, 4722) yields 1.41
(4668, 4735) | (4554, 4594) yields 0.92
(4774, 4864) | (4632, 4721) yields 1.20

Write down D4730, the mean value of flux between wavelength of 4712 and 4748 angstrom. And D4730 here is 1.09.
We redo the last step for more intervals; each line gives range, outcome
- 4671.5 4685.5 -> 1.19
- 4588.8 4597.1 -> 1.26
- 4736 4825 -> 1.11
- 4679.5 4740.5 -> 1.12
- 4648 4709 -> 1.18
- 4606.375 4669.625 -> 1.24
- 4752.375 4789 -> 1.06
